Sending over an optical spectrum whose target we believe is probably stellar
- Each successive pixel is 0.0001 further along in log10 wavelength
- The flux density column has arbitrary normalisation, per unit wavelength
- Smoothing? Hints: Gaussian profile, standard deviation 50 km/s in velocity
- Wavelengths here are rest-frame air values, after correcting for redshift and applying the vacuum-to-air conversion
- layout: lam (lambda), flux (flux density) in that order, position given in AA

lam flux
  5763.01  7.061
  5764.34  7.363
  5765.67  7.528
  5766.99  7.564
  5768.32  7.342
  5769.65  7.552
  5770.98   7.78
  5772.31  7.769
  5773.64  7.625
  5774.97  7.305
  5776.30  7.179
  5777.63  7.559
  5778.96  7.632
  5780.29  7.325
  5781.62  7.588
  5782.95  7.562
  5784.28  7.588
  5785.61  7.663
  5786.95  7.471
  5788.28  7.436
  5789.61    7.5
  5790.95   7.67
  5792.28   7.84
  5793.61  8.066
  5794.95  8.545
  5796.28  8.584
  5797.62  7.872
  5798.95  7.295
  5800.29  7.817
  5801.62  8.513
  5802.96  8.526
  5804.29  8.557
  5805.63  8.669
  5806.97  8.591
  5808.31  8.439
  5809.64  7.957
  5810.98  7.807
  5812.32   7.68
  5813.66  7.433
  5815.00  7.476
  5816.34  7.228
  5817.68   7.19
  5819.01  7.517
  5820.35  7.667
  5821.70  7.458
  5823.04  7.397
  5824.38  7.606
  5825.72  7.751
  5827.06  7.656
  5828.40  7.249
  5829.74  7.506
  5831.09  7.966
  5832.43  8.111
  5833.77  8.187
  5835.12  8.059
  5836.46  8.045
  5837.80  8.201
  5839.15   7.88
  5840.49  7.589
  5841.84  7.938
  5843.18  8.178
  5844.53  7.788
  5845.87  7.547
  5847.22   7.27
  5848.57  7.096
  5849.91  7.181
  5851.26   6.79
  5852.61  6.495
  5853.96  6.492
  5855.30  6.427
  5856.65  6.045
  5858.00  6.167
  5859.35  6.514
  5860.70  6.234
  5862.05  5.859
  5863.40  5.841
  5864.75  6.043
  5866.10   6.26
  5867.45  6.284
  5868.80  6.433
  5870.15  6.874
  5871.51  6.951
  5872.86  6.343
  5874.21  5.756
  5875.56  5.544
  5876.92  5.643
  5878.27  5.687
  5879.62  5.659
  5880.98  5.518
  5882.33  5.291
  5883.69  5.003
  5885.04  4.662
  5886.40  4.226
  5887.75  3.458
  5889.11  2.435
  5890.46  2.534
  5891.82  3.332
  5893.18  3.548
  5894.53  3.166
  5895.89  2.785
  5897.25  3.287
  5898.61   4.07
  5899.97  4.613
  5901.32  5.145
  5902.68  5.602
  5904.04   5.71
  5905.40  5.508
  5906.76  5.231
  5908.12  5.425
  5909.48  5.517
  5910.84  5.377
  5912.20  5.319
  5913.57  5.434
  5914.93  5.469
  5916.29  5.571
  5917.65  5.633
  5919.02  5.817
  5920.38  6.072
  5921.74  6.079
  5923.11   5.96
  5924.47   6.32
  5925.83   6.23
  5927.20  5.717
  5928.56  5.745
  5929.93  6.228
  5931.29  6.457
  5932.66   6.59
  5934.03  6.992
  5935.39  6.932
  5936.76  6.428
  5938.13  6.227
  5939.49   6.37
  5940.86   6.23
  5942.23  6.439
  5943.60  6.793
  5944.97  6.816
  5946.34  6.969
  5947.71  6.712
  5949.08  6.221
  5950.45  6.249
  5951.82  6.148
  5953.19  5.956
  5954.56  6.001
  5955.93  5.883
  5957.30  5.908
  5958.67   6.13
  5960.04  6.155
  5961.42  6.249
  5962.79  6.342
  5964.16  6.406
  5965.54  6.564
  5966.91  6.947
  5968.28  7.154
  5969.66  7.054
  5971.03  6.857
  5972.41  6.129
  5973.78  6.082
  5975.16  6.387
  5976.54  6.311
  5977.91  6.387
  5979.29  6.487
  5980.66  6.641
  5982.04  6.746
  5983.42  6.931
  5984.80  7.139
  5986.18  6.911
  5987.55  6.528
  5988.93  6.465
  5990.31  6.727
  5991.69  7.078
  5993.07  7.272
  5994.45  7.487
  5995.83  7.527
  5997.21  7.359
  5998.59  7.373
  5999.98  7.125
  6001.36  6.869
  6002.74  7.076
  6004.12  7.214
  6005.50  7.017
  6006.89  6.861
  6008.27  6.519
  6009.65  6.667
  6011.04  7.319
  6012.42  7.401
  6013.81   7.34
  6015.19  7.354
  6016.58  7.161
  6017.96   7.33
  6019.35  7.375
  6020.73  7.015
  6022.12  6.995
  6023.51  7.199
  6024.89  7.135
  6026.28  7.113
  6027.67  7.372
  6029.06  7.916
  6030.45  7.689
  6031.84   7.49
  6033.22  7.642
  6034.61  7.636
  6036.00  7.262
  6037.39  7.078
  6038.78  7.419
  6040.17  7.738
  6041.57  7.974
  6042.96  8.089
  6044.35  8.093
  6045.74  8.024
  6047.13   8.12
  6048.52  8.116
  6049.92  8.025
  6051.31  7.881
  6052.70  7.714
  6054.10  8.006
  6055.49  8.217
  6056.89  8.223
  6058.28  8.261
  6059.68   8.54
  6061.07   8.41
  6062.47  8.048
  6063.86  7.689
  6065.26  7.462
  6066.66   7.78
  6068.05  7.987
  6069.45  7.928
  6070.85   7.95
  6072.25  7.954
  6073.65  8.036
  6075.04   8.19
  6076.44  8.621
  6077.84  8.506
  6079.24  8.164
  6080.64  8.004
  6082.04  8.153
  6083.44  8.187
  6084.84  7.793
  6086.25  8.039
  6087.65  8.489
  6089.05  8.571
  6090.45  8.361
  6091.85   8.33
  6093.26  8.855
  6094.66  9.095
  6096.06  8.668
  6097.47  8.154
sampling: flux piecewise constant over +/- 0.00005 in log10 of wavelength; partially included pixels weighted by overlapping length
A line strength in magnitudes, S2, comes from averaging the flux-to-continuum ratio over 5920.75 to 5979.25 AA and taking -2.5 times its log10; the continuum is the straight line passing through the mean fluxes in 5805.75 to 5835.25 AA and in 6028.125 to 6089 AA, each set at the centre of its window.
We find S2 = 0.23 mag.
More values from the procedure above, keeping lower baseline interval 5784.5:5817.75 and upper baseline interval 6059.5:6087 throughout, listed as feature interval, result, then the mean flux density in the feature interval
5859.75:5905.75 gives 0.50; 5.04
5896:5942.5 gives 0.36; 5.72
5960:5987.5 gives 0.21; 6.6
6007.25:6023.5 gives 0.13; 7.13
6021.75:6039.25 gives 0.09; 7.39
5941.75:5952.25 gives 0.22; 6.55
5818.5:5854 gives 0.05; 7.6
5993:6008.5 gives 0.12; 7.15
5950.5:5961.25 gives 0.30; 6.05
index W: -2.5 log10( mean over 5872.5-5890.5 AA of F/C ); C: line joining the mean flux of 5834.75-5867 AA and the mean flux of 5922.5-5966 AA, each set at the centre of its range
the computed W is 0.35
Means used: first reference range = 6.98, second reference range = 6.32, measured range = 4.9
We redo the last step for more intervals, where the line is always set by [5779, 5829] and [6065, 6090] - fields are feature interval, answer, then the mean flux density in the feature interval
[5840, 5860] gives 0.12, 7.03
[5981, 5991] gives 0.18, 6.77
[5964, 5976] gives 0.20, 6.62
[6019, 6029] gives 0.12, 7.21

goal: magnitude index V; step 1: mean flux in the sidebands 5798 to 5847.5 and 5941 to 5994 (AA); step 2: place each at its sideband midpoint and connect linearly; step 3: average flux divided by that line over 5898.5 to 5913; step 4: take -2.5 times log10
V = 0.32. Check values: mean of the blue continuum 7.84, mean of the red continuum 6.53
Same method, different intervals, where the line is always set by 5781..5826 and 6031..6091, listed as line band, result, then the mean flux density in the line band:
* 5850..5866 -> 0.241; 6.3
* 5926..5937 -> 0.234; 6.37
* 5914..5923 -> 0.340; 5.78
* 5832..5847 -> -0.012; 7.93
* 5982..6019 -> 0.127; 7.07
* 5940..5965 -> 0.247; 6.31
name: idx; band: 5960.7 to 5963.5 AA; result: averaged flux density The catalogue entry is 6.29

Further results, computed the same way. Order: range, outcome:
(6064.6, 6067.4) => 7.64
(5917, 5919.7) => 5.71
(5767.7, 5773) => 7.61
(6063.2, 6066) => 7.56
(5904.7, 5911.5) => 5.41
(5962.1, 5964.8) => 6.39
